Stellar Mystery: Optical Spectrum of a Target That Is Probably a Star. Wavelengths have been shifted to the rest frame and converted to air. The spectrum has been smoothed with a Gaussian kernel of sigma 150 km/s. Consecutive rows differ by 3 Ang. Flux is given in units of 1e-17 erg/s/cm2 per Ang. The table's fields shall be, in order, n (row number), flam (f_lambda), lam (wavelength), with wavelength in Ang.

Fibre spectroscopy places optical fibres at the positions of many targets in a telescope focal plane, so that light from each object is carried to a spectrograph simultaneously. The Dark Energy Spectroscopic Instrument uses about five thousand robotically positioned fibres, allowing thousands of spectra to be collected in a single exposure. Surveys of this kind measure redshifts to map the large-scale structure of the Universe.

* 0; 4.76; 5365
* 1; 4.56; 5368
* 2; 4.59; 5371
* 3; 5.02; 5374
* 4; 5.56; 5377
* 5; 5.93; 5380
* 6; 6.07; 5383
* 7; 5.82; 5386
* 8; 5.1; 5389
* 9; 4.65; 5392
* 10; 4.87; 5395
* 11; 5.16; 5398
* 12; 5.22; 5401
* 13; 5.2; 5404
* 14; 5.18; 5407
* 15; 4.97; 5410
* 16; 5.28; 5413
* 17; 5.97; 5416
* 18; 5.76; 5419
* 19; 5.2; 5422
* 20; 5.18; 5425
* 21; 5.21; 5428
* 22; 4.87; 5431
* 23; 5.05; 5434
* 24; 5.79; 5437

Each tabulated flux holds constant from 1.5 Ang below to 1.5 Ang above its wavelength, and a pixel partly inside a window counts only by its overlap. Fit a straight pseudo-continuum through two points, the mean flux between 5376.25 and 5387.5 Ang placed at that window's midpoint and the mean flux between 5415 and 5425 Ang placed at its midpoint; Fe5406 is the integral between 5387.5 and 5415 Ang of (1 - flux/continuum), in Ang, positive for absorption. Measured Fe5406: 3.0 Ang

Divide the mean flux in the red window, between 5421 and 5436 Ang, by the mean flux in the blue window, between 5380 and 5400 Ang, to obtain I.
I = 0.96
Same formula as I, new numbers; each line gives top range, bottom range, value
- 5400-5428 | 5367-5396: 1.02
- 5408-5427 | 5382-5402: 1.03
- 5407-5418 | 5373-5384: 0.95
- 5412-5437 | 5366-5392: 1.01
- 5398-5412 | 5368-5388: 0.95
